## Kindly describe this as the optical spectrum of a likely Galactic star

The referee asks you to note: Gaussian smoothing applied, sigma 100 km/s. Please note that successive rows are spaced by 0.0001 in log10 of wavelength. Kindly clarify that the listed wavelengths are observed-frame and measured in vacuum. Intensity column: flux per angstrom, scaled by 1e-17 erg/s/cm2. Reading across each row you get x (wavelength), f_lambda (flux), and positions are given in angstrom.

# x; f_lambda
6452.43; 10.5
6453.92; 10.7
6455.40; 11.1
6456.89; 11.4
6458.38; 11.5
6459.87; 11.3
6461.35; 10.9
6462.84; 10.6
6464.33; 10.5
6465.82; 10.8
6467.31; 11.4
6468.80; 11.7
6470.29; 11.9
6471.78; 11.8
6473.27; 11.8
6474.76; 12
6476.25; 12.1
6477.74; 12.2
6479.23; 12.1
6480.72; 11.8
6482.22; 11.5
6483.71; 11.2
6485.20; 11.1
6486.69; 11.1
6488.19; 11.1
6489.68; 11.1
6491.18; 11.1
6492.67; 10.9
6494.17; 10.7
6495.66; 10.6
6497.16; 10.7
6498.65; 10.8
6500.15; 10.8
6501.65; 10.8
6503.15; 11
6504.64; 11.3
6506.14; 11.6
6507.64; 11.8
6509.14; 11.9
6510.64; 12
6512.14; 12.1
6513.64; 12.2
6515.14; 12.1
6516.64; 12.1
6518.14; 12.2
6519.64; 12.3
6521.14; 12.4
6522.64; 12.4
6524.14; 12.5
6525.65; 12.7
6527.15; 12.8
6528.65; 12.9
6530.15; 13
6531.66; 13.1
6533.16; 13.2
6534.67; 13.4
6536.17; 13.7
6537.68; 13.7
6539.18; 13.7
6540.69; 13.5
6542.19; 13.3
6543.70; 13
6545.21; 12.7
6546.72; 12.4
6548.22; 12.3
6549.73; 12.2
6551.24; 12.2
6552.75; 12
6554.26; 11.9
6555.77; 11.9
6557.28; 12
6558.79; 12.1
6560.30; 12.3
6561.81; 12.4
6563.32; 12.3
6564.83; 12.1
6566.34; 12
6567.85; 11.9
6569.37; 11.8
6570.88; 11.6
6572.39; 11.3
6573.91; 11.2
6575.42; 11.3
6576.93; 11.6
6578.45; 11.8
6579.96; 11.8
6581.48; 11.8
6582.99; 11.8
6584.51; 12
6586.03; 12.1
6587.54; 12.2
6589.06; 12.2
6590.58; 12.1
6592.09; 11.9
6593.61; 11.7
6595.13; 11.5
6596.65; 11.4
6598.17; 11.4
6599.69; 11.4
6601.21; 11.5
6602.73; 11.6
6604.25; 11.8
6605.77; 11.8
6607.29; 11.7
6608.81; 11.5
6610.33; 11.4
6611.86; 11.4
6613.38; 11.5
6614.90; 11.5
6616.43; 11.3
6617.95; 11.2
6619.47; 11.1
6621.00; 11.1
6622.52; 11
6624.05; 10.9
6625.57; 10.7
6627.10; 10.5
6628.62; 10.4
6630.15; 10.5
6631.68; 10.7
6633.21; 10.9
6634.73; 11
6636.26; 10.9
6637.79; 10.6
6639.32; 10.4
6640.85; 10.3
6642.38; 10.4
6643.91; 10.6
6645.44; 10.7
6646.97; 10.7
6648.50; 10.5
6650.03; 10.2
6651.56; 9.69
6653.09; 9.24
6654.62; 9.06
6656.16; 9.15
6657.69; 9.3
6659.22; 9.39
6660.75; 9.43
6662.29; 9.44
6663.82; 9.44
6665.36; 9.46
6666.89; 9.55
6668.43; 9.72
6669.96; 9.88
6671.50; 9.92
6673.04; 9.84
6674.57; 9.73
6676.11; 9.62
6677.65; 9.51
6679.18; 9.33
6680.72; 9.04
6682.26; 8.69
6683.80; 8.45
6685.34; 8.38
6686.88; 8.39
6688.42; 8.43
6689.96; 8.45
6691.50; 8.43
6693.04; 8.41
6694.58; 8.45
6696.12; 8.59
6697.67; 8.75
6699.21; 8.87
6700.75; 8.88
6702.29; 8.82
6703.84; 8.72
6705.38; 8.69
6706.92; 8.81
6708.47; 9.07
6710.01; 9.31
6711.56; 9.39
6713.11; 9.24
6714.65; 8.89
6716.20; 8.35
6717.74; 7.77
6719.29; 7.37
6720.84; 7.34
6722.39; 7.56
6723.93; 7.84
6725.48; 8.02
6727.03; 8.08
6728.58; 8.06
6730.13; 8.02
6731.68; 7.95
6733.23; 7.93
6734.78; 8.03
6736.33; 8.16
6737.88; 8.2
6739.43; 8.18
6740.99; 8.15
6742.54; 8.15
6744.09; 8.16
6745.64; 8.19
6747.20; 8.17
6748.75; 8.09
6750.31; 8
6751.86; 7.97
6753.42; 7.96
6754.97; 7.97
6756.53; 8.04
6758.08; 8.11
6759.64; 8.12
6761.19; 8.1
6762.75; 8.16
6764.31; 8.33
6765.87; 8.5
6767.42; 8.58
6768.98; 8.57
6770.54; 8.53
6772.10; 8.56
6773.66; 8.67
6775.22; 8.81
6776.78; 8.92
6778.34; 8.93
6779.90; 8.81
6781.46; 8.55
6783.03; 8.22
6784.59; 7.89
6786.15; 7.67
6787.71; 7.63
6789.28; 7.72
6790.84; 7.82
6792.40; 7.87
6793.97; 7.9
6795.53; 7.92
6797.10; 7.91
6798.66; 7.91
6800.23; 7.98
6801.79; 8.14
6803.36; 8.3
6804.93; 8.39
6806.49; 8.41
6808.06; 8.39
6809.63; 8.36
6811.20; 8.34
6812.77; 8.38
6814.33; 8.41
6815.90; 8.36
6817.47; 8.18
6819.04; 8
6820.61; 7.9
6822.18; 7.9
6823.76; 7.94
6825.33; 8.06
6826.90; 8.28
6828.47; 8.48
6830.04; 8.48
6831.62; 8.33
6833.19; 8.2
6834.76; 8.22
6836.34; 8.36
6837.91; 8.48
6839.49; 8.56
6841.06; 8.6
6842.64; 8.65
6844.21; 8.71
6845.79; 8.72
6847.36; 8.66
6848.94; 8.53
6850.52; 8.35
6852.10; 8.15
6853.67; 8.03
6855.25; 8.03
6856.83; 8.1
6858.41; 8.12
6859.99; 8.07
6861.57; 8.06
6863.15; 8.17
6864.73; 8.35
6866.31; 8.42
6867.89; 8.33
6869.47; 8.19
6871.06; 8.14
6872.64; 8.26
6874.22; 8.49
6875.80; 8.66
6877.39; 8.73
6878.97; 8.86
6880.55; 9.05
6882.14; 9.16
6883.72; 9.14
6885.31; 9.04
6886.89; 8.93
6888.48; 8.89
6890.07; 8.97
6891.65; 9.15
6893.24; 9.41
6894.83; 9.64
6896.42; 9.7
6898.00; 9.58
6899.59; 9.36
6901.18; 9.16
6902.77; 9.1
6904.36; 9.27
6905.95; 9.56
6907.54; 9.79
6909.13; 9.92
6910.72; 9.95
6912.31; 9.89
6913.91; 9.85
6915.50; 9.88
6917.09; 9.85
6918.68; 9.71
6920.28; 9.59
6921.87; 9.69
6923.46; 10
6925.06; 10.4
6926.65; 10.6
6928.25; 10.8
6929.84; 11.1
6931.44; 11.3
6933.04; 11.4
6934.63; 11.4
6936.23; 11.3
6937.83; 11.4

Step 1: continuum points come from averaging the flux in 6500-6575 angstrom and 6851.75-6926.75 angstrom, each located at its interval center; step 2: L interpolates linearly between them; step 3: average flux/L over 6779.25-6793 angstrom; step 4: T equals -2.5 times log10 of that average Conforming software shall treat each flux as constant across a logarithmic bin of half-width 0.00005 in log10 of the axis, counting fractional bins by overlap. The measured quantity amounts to 0.24 mag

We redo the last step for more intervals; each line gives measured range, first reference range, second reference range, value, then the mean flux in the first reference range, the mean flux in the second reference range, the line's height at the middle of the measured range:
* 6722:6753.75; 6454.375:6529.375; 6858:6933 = 0.26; 11.6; 9.31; 10.2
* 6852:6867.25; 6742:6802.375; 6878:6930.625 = 0.12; 8.19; 9.6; 9.13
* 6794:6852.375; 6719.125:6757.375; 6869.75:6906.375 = 0.04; 7.99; 9.04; 8.59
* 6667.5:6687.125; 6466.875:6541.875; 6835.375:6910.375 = 0.13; 12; 8.76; 10.5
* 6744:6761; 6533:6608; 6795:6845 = 0.16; 12.1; 8.27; 9.31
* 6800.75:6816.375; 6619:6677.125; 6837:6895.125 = 0.08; 10.1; 8.58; 8.99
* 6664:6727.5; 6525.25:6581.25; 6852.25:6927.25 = 0.24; 12.4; 9.08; 11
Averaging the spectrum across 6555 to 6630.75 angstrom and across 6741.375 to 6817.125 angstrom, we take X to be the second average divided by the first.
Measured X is 0.71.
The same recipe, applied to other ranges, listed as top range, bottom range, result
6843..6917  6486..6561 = 0.73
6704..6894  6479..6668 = 0.73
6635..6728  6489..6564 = 0.75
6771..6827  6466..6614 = 0.69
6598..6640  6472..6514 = 0.98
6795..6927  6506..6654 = 0.74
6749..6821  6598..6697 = 0.81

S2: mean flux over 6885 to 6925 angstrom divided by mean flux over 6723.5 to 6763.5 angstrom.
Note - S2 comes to 1.18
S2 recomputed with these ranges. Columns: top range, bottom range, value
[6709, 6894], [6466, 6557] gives 0.69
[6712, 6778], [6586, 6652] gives 0.74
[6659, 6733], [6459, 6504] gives 0.78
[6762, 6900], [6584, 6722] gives 0.84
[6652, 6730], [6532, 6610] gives 0.73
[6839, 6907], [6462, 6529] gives 0.75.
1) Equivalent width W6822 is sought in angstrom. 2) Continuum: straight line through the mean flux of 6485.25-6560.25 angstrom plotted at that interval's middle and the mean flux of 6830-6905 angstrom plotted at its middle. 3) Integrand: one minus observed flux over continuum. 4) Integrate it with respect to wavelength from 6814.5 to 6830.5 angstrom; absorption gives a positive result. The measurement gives 1.7 angstrom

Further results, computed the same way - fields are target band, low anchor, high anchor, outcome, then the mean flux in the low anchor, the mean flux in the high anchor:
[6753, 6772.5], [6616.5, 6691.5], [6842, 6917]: 2.4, 9.91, 8.89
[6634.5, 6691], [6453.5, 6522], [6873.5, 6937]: 5.8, 11.4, 9.71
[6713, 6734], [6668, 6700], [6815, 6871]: 2.0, 8.99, 8.28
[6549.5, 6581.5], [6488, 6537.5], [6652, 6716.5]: -2.4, 11.9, 9.07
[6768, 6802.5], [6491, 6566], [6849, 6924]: 5.8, 12.2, 8.99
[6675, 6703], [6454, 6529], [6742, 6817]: 1.6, 11.6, 8.23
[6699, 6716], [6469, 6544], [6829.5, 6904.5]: 2.0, 12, 8.65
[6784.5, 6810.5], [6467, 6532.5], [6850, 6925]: 4.4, 11.7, 9.01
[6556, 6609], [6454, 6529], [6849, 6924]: -4.0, 11.6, 8.99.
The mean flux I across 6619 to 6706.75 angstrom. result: 9.66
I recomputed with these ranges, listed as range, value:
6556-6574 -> 11.9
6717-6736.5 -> 7.85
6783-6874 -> 8.21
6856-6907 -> 8.82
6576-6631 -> 11.5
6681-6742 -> 8.39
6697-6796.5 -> 8.28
